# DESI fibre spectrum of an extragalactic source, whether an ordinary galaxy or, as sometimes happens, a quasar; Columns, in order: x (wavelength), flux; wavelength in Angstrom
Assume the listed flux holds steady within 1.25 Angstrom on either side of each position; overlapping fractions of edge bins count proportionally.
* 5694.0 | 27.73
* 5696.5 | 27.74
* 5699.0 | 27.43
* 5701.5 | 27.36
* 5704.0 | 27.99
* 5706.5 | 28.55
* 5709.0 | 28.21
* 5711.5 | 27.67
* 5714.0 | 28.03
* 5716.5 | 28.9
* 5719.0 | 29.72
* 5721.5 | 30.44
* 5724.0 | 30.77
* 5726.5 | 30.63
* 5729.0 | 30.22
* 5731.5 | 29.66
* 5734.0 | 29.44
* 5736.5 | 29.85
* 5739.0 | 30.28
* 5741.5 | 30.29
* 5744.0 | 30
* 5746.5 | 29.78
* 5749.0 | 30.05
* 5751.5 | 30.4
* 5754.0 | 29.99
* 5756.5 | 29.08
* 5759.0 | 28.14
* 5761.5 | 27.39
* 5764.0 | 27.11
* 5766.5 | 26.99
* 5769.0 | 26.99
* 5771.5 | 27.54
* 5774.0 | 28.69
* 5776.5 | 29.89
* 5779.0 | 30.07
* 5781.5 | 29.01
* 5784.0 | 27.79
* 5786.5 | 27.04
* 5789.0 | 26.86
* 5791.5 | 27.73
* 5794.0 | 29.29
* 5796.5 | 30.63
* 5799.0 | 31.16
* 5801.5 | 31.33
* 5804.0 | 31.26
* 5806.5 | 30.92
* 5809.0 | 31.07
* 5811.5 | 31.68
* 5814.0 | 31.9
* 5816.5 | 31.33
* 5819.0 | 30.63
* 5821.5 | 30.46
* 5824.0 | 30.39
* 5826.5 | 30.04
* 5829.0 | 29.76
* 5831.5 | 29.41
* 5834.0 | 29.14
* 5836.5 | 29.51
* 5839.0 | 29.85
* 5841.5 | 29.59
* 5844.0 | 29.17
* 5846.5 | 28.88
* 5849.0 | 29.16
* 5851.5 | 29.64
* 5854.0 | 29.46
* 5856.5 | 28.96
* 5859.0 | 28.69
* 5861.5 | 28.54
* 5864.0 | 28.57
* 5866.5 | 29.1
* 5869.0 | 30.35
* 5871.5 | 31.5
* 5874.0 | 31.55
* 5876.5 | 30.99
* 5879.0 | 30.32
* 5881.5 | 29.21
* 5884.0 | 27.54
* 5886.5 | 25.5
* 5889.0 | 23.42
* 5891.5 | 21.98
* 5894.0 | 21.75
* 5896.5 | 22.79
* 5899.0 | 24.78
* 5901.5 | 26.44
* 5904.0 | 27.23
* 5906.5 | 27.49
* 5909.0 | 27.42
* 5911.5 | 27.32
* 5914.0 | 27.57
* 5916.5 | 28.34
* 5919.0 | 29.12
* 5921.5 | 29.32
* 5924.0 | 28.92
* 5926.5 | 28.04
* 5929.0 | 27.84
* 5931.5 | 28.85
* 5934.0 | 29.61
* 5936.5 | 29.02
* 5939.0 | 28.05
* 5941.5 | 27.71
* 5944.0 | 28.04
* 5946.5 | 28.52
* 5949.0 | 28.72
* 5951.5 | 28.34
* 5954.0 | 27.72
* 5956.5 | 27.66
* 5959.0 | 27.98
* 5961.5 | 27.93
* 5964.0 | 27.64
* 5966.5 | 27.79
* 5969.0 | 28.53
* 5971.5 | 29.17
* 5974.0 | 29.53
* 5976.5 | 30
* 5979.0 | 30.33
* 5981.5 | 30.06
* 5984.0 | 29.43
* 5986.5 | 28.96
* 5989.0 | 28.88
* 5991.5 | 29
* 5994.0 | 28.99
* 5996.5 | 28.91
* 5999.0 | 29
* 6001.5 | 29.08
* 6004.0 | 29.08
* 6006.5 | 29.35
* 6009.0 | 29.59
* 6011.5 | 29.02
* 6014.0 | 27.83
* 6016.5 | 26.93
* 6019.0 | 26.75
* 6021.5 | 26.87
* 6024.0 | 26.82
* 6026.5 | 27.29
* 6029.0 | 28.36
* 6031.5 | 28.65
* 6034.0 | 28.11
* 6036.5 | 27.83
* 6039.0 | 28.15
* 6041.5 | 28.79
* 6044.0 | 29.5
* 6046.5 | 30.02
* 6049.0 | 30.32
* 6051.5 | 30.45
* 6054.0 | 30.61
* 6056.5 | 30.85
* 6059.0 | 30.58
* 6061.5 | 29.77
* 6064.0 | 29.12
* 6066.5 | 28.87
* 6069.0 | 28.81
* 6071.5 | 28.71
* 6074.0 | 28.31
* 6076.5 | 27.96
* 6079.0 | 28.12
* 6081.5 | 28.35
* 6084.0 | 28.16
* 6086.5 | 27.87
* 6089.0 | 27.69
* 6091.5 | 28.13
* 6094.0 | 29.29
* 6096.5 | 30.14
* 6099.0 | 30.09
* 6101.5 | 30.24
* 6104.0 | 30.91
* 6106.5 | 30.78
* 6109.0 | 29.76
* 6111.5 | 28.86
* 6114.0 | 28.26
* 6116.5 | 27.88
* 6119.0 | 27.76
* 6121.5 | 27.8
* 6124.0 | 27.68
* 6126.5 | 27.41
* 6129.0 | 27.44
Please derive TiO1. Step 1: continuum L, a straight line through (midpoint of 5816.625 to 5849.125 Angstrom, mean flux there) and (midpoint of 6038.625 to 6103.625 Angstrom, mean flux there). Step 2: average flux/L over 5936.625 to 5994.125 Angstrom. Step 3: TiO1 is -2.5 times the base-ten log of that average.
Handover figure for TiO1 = 0.03 mag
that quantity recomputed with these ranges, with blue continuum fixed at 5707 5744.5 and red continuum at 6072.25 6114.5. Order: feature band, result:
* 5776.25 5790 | 0.04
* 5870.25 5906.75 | 0.10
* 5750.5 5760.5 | 0.01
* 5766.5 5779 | 0.04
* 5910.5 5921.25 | 0.04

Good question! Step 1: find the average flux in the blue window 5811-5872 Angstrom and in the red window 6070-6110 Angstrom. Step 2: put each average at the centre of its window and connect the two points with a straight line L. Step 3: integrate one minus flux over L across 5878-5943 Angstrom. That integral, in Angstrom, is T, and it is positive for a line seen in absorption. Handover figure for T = 5.4 Angstrom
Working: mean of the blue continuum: 29.8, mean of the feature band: 27.1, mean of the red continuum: 29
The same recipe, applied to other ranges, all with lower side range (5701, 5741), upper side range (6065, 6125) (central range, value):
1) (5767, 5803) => 0.4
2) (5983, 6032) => 0.8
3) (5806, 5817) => -0.8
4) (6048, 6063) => -0.8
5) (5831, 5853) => -0.2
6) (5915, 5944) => 0.4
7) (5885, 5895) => 2.0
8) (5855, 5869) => 0.1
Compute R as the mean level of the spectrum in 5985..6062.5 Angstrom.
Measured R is 28.8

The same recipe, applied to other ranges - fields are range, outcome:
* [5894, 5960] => 27.7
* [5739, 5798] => 28.8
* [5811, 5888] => 29.7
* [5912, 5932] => 28.4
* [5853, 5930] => 27.7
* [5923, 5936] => 28.7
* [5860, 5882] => 30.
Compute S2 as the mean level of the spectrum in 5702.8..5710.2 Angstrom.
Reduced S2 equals 28.3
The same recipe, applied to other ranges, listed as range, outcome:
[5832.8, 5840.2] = 29.5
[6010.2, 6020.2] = 27.6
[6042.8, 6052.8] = 30.1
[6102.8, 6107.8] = 30.8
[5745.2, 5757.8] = 29.9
